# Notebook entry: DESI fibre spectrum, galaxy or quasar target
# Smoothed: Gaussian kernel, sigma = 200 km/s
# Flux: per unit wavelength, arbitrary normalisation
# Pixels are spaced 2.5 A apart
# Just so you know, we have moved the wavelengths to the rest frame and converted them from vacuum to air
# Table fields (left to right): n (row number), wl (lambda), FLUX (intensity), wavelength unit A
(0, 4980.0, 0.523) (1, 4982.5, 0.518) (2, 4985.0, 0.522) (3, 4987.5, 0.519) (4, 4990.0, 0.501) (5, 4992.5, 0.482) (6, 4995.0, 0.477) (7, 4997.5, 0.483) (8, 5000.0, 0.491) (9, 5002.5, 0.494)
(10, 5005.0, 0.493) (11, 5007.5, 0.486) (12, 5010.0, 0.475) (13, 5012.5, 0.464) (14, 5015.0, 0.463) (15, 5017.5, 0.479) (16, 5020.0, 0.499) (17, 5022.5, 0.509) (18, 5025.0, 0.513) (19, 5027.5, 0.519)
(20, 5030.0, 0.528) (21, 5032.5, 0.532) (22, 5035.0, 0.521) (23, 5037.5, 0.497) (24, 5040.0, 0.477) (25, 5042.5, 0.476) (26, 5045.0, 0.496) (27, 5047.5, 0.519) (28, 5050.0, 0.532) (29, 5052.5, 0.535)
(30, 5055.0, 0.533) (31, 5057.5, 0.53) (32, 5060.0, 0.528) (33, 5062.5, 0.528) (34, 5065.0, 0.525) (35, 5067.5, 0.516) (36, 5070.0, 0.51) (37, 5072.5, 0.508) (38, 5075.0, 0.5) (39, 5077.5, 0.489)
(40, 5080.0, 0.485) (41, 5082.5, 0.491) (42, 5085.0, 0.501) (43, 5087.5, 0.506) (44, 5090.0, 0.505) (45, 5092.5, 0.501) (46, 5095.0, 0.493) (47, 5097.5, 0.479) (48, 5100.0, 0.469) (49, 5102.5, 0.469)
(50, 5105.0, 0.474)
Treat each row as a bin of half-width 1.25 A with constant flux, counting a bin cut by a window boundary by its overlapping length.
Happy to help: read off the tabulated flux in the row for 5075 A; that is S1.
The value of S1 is 0.5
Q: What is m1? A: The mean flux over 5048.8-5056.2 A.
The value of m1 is 0.533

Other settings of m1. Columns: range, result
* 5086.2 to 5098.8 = 0.497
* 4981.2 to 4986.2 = 0.52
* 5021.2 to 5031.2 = 0.517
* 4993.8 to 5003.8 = 0.486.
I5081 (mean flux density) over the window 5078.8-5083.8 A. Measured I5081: 0.488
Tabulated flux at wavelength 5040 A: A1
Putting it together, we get 0.477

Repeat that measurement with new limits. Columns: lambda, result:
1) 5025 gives 0.513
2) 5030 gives 0.528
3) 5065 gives 0.525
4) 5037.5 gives 0.497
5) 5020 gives 0.499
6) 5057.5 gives 0.53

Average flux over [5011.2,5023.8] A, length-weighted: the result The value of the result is 0.483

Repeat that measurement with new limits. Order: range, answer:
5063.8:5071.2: 0.517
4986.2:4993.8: 0.501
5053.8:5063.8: 0.53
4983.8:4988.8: 0.52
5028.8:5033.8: 0.53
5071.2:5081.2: 0.496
